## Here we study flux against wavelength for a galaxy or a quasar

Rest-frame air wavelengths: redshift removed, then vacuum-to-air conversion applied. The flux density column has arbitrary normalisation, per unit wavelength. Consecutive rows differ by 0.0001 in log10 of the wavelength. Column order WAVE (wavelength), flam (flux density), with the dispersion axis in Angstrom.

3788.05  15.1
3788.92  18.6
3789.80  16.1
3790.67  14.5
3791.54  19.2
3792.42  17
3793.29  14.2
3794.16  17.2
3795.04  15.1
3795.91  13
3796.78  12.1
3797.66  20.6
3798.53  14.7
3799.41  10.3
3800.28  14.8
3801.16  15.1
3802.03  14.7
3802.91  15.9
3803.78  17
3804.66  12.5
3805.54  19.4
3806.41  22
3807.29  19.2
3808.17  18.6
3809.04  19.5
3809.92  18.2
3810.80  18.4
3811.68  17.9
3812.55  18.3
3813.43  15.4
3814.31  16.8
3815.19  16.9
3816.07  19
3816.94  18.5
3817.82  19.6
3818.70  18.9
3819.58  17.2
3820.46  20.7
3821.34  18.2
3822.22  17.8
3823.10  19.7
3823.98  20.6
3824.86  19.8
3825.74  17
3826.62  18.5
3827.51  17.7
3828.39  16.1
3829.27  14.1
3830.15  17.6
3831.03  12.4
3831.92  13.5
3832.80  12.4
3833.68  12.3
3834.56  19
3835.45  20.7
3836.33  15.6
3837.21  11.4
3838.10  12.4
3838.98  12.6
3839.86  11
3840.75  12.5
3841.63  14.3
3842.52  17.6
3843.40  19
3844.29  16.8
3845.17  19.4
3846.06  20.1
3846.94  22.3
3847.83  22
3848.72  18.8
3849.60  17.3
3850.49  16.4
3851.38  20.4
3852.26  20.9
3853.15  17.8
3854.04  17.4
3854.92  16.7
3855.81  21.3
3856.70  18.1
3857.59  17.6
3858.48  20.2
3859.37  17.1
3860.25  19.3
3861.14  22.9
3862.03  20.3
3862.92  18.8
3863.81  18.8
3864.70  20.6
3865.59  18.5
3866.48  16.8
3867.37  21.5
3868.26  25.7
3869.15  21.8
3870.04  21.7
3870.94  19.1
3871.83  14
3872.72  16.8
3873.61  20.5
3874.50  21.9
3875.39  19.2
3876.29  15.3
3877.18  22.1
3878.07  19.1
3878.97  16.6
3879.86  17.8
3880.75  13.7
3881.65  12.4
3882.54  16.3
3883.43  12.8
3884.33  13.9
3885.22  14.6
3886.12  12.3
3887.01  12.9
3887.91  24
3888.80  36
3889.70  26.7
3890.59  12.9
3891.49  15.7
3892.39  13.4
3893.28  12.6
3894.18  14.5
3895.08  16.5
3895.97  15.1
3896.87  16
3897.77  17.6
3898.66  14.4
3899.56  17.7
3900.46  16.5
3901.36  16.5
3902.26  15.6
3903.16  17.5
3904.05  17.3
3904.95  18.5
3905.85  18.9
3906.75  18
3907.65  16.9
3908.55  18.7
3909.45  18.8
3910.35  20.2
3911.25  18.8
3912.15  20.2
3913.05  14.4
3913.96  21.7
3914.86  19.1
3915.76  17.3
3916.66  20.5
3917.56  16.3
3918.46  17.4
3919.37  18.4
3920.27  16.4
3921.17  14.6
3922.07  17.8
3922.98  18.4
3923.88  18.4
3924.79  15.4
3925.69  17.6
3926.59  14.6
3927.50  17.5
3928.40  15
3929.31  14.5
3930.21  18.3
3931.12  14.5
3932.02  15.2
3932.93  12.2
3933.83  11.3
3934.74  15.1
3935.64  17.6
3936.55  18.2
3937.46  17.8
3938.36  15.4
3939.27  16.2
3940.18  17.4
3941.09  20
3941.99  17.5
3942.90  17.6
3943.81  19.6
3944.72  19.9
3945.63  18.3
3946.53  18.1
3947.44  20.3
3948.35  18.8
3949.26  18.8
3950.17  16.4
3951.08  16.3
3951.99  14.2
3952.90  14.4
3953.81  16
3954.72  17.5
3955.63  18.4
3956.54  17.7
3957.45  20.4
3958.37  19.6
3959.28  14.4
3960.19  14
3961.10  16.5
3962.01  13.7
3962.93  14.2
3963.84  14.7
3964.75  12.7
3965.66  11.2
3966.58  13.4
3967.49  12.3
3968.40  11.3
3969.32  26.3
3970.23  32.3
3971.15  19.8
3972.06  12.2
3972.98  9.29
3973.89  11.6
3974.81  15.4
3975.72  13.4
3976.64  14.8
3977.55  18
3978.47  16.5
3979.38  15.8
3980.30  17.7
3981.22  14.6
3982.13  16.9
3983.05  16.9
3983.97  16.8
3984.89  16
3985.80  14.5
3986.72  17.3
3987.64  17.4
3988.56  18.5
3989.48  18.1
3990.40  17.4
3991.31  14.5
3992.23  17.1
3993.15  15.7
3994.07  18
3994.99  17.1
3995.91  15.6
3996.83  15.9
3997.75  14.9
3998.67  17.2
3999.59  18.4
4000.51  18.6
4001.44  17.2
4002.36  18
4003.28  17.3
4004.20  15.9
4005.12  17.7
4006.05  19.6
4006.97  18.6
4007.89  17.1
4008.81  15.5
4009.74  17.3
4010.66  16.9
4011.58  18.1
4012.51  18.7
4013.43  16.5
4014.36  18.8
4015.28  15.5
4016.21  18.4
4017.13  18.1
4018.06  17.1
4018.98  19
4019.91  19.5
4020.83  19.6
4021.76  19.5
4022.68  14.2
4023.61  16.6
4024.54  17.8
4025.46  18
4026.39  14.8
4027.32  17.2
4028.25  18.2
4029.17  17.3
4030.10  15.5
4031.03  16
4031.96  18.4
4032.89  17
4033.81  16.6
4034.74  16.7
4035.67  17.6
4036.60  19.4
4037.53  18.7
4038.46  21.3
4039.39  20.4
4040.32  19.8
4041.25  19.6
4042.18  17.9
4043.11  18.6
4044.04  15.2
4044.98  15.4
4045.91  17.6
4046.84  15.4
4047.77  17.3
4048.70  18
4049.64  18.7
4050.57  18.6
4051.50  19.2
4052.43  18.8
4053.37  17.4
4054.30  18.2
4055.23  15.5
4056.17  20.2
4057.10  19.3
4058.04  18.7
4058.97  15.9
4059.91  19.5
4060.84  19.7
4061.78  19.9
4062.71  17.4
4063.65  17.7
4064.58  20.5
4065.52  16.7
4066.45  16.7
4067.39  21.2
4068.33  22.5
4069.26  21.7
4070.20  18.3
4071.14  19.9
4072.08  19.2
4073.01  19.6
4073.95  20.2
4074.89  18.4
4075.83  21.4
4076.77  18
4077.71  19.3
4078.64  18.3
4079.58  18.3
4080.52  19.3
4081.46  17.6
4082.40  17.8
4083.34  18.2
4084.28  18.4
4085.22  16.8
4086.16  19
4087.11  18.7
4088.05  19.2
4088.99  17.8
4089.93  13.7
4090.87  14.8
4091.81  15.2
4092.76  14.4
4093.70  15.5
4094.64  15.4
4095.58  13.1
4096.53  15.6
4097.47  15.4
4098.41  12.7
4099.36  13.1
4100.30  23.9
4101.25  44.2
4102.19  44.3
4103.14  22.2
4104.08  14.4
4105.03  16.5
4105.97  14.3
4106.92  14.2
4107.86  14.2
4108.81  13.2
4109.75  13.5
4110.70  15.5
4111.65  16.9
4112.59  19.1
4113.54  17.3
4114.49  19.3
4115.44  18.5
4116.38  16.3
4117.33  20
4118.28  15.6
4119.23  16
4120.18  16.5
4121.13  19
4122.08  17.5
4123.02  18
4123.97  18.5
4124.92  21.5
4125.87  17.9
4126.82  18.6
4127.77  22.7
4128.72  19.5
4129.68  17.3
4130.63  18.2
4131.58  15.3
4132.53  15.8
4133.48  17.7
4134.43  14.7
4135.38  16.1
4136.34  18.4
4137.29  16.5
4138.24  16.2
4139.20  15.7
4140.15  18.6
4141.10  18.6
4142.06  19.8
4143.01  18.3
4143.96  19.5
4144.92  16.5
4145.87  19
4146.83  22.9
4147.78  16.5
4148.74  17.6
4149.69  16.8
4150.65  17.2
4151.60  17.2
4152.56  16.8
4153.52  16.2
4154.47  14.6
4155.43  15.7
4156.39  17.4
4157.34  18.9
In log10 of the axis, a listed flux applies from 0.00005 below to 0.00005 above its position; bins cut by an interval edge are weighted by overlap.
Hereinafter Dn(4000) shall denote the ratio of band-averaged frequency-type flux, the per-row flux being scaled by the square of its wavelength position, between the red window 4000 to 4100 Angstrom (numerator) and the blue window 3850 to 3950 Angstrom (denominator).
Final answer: 1.08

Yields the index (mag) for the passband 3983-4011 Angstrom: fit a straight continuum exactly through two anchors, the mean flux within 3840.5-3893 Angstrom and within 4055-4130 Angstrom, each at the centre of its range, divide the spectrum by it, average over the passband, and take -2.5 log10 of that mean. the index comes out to 0.09 mag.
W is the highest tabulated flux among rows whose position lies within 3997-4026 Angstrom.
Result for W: 19.6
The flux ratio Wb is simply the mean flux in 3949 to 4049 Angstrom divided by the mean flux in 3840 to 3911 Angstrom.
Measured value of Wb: 0.9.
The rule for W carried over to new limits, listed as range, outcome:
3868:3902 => 36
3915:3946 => 20.5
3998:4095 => 22.5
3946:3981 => 32.3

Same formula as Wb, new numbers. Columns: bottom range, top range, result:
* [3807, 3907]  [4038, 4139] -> 1.03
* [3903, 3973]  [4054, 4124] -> 1.07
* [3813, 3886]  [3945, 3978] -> 0.92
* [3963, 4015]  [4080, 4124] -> 1.08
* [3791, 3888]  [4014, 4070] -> 1.04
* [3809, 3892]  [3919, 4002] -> 0.92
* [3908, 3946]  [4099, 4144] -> 1.07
